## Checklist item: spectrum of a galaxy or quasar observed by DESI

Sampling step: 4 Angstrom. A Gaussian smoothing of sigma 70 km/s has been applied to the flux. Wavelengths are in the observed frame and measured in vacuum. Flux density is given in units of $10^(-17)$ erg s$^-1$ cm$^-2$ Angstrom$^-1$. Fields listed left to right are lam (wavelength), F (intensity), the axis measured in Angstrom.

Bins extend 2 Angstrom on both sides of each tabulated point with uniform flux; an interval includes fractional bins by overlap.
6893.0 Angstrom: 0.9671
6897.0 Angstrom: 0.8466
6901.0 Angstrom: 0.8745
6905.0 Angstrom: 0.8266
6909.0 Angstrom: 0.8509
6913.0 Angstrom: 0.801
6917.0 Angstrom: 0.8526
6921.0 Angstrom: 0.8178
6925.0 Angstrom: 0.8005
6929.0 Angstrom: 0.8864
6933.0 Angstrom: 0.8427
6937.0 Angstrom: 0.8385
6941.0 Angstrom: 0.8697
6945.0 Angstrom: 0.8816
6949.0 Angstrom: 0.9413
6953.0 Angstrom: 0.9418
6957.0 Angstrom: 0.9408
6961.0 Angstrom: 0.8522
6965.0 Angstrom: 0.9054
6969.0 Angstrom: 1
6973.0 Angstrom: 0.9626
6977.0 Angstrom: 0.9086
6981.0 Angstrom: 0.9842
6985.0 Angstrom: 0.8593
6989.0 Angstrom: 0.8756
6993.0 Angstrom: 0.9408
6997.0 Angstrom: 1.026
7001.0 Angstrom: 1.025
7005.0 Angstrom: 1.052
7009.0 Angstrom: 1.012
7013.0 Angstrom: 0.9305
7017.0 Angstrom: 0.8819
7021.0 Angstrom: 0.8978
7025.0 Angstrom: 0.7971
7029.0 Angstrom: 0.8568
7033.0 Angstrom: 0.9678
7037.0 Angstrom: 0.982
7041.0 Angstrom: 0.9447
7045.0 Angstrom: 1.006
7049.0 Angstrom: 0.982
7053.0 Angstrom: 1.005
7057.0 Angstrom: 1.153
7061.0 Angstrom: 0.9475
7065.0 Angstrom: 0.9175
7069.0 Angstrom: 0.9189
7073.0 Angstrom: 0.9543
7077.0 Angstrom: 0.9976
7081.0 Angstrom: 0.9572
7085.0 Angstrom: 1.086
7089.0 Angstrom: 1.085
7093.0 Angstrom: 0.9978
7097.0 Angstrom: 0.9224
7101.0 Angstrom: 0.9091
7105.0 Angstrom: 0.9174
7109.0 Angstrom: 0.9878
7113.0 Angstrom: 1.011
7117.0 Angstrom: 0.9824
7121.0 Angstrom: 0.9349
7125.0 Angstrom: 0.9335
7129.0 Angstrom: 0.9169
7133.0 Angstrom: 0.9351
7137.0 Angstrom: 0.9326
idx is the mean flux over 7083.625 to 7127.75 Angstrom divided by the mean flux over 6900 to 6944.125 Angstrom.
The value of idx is 1.16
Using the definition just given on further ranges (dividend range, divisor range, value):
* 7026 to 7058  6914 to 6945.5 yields 1.15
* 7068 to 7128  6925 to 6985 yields 1.07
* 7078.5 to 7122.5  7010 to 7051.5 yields 1.06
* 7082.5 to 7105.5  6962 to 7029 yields 1.06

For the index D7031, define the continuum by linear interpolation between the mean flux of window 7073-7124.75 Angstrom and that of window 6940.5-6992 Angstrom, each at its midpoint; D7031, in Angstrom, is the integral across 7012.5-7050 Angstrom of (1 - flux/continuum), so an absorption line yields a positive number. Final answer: 1.03 Angstrom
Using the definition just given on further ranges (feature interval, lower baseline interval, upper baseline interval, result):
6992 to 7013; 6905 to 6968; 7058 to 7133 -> -2.24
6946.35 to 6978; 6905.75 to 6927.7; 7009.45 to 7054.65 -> -2.27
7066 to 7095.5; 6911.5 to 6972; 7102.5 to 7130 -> -1.73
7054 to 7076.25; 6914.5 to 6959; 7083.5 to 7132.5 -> -0.80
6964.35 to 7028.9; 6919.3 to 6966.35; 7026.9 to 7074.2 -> -1.19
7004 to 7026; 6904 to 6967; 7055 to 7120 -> -0.04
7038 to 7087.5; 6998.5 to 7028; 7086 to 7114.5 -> -1.41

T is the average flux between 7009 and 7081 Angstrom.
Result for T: 0.951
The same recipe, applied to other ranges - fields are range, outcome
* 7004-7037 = 0.924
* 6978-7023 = 0.952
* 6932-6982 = 0.913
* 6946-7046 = 0.938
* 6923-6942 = 0.846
